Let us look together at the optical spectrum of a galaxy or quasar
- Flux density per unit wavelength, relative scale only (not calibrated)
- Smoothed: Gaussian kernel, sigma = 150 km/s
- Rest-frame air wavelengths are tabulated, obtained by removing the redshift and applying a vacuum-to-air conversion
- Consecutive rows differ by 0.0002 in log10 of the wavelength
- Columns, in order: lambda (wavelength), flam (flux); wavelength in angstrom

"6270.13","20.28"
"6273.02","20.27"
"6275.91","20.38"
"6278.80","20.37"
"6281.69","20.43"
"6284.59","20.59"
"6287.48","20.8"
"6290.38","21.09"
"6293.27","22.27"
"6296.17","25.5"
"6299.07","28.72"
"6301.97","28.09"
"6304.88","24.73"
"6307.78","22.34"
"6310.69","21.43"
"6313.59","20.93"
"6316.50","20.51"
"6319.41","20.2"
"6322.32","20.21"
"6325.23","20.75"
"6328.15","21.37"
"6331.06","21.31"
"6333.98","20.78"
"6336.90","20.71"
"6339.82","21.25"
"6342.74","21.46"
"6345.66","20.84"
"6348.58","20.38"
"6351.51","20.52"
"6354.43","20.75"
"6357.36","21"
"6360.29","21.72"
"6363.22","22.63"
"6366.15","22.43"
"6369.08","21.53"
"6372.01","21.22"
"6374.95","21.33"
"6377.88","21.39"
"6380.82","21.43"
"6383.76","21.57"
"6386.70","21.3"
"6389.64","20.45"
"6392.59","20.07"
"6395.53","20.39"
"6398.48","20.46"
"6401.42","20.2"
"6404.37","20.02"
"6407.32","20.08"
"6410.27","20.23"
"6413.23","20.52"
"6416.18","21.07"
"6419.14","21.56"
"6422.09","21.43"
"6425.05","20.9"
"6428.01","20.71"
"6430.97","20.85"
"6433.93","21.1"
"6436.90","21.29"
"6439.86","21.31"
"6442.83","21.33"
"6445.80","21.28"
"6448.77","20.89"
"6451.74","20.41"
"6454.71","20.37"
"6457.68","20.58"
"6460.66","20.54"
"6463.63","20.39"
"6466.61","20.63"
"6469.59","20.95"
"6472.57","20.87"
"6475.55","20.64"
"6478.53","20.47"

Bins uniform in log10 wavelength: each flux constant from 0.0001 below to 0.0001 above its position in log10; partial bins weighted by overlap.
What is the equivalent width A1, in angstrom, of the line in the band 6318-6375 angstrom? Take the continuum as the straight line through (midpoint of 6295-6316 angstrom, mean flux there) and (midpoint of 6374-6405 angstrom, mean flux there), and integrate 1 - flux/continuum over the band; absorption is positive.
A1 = 3.7 angstrom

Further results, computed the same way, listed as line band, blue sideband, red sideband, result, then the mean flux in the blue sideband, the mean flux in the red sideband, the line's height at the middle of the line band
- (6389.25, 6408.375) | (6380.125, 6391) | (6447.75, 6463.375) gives 0.8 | 21.2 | 20.5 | 21.1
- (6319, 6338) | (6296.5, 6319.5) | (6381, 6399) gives 1.8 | 23.7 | 20.8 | 22.9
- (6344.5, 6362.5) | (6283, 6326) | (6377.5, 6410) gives 0.5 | 22.6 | 20.6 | 21.5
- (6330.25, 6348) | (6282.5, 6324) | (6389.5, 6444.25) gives 0.8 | 22.6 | 20.7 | 22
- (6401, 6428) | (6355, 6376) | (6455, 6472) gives 0.6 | 21.7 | 20.6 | 21.1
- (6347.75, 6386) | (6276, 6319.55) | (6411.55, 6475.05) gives 0.6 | 22.5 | 20.9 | 21.8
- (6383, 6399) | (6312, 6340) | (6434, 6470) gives 0.1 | 20.8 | 20.8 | 20.8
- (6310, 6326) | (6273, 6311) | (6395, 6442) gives 1.2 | 22.8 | 20.8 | 22.4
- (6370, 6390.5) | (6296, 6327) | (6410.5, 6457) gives 0.5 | 22.9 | 21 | 21.8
